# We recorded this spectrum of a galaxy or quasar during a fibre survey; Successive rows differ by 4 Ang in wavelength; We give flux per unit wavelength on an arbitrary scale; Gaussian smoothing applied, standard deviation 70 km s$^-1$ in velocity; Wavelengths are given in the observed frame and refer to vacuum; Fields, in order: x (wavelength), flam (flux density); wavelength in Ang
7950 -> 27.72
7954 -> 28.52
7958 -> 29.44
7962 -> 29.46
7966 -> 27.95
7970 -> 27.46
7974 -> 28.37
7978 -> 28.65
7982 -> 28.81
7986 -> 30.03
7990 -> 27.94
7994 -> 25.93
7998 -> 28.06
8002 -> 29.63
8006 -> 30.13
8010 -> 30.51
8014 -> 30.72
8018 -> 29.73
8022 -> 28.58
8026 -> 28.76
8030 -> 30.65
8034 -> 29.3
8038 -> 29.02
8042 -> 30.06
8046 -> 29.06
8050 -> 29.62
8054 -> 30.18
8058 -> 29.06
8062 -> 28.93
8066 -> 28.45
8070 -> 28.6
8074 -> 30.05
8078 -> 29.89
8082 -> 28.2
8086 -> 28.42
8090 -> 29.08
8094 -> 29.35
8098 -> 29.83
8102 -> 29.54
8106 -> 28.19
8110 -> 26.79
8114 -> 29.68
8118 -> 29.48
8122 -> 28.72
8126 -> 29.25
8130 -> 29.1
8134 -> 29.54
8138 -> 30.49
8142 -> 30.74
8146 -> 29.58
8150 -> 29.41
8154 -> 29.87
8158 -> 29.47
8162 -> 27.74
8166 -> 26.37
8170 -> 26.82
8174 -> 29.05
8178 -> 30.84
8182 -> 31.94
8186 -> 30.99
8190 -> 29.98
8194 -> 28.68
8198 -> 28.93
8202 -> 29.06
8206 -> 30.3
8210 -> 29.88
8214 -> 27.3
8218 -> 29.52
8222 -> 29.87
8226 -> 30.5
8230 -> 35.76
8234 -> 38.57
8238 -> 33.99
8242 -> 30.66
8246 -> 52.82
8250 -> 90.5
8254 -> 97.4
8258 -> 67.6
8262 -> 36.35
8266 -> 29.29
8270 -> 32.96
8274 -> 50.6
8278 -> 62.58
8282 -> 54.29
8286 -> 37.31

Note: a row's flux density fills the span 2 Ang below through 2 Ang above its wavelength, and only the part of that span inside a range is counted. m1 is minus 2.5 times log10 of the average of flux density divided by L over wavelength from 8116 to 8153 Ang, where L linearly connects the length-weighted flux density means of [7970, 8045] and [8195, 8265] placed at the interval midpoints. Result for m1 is 0.23 mag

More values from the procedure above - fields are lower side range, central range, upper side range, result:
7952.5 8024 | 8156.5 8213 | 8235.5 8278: 0.496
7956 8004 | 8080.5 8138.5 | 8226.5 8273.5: 0.302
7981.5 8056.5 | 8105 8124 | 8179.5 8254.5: 0.165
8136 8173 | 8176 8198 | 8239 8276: 0.205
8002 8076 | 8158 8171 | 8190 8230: 0.087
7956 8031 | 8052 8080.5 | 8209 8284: 0.153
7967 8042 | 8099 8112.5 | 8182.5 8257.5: 0.196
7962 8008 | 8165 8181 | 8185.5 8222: 0.023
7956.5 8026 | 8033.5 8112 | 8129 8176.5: -0.004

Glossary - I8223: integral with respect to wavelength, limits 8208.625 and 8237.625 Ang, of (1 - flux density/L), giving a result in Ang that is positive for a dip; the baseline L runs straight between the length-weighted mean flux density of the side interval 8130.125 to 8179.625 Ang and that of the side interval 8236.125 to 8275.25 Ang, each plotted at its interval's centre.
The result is 8.48 Ang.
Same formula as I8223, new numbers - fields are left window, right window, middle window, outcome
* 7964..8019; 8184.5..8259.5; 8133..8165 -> 6.3 Ang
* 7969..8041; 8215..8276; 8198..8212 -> 4.3 Ang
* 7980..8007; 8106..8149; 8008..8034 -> -1.0 Ang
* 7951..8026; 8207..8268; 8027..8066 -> 3.4 Ang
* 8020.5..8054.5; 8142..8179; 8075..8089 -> 0.1 Ang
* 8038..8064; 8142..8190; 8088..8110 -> 0.3 Ang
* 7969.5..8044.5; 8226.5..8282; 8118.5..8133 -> 3.8 Ang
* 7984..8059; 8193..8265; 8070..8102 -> 3.7 Ang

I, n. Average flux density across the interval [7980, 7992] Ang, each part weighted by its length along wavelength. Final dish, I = 28.9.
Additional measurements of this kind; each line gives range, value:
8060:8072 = 28.7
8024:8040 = 29.4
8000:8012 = 30.1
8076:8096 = 29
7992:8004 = 27.9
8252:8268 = 57.7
